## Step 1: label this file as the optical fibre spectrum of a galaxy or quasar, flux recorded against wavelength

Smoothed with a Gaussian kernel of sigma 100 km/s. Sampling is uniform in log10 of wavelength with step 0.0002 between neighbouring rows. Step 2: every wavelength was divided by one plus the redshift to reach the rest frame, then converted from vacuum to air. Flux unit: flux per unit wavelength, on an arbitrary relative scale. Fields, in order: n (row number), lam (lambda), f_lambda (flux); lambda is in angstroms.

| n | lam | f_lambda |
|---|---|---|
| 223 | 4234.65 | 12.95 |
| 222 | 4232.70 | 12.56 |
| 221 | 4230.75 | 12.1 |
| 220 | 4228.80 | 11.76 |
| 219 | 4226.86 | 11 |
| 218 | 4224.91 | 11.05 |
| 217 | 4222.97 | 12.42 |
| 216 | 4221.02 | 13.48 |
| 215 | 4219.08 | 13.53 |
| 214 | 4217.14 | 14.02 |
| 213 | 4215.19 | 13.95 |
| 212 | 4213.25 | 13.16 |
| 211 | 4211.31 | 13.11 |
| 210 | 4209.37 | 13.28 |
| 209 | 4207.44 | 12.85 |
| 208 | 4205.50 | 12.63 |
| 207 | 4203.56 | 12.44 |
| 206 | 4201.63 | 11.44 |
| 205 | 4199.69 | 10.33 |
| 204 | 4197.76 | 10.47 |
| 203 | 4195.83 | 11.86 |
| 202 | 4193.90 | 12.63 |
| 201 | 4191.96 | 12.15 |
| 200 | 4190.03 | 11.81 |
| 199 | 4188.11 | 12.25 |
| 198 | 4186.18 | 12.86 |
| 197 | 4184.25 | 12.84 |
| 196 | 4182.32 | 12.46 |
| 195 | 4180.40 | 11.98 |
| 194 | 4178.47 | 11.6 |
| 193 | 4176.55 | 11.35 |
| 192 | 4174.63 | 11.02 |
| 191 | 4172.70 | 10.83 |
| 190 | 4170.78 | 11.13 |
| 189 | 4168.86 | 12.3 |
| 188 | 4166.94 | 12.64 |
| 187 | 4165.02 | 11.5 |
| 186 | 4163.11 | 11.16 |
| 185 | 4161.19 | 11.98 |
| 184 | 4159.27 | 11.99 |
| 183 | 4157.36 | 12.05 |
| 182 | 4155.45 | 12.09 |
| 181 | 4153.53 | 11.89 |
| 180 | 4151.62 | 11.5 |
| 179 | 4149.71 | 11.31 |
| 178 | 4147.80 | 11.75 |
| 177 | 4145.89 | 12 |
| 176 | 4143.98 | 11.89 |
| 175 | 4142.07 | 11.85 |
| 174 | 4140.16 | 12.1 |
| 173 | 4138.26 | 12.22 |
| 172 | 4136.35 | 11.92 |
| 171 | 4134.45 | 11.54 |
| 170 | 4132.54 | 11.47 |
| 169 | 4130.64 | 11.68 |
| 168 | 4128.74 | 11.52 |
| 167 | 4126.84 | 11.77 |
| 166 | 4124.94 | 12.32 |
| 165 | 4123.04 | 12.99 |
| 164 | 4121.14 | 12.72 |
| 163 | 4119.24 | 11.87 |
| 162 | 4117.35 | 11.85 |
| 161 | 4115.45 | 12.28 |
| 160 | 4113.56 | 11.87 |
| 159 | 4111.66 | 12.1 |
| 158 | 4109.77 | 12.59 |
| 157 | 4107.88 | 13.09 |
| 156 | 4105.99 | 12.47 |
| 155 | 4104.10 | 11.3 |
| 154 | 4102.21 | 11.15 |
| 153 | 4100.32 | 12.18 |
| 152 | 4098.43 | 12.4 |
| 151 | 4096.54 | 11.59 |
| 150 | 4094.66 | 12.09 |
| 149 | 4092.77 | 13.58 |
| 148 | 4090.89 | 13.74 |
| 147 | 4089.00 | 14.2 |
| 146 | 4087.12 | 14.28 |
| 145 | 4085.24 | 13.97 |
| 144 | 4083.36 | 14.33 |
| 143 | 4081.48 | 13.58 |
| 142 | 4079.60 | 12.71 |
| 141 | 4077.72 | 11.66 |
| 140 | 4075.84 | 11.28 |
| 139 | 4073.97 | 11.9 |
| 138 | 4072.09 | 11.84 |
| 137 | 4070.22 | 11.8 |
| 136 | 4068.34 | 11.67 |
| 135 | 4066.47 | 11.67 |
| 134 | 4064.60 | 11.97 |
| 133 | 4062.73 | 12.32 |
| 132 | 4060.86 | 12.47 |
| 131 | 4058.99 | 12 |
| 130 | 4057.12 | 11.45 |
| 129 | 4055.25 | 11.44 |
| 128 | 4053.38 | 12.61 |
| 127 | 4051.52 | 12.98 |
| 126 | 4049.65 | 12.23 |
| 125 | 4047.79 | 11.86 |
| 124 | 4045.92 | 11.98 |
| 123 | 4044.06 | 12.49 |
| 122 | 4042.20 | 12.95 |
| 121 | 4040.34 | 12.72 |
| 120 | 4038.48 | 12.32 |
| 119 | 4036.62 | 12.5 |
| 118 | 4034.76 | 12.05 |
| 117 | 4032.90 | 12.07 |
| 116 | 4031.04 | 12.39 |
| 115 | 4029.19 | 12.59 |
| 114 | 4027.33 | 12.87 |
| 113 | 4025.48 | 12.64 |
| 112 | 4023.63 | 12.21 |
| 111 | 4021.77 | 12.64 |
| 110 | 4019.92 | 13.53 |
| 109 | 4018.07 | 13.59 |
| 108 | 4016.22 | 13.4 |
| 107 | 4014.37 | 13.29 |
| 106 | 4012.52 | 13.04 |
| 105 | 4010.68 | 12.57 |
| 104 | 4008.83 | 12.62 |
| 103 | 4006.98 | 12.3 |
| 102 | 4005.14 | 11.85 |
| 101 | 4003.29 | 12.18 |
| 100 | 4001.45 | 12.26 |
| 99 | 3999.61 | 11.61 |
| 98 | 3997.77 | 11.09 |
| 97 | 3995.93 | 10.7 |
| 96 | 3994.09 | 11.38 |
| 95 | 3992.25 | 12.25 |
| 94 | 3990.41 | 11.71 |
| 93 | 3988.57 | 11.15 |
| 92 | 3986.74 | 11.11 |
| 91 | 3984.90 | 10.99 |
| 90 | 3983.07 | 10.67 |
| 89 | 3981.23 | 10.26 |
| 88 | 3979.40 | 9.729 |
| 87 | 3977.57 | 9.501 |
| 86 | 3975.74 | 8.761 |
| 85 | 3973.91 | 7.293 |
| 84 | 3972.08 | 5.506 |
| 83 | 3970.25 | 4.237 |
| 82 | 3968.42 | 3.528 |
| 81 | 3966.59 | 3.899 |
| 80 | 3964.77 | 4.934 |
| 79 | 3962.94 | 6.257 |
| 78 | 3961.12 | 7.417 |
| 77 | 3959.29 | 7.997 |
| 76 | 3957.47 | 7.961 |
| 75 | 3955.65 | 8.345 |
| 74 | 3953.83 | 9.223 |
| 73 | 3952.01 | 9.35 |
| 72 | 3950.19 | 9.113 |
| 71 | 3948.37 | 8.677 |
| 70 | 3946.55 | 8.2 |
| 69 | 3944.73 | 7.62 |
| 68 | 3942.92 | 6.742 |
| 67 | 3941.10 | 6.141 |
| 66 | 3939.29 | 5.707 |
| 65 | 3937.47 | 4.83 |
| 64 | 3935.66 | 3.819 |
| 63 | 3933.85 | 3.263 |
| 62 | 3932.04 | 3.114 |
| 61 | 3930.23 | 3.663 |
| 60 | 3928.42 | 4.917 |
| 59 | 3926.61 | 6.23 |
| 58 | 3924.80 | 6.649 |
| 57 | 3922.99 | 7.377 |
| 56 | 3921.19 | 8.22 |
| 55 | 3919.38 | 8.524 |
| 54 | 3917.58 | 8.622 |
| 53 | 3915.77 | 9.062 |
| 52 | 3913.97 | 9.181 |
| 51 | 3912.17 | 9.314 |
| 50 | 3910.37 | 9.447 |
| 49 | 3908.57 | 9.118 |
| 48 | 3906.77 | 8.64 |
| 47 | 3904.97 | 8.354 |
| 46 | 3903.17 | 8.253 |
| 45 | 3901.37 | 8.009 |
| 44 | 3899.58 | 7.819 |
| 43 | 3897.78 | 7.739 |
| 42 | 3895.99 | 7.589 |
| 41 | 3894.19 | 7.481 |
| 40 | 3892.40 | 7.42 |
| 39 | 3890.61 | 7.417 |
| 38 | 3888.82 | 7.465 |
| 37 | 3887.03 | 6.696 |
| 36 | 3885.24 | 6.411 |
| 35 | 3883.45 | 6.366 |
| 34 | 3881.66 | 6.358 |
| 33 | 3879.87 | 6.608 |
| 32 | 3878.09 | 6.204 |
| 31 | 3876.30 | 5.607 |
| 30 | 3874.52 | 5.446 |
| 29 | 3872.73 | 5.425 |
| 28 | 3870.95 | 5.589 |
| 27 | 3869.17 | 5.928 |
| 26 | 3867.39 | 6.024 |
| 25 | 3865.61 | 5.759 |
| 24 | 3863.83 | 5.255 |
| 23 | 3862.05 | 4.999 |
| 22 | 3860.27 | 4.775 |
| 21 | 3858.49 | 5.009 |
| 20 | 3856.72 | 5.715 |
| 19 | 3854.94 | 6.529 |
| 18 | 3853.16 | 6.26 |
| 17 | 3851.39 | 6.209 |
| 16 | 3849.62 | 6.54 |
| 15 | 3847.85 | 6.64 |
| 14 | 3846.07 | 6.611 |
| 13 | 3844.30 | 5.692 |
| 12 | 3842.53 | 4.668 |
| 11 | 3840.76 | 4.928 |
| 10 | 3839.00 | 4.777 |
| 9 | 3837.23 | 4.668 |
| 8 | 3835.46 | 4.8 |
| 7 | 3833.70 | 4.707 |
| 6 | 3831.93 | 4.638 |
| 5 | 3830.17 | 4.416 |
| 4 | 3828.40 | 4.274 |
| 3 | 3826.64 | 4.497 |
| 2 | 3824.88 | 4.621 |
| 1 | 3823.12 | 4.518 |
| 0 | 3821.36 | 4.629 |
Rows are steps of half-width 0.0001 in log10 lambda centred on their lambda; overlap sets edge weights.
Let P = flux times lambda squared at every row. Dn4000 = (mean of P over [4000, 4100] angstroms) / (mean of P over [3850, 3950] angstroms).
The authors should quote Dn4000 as 2.0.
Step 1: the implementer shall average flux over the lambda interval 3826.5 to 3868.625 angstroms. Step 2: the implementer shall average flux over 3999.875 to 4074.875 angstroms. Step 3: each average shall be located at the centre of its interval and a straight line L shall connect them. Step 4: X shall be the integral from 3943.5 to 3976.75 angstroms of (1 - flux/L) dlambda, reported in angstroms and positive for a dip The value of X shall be 8.19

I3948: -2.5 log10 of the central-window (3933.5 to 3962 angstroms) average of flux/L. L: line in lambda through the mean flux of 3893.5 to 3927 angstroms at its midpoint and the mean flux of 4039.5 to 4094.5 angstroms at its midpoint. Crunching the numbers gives 0.27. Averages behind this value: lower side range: 8.22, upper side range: 12.5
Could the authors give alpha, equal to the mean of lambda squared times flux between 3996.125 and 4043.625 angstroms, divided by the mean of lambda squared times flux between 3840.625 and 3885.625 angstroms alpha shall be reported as 2.3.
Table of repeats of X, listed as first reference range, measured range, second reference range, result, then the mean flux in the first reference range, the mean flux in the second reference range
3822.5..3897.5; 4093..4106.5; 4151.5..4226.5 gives -2.0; 5.78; 12.2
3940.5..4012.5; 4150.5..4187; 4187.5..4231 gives -0.1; 9.23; 12.3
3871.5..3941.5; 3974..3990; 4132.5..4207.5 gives -3.6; 6.88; 11.8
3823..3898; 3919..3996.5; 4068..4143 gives 8.1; 5.8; 12.3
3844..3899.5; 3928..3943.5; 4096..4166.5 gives 6.2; 6.28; 12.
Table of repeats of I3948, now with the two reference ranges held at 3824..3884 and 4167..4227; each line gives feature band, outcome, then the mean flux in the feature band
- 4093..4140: -0.14 mag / 12.1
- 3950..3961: -0.15 mag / 8.55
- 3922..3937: 0.38 mag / 4.9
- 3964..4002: -0.14 mag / 9.16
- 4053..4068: -0.24 mag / 12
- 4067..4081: -0.21 mag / 11.9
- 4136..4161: -0.06 mag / 11.9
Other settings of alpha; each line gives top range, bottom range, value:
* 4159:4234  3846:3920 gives 2.04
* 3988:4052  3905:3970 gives 1.84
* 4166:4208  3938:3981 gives 1.83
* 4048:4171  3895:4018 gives 1.52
